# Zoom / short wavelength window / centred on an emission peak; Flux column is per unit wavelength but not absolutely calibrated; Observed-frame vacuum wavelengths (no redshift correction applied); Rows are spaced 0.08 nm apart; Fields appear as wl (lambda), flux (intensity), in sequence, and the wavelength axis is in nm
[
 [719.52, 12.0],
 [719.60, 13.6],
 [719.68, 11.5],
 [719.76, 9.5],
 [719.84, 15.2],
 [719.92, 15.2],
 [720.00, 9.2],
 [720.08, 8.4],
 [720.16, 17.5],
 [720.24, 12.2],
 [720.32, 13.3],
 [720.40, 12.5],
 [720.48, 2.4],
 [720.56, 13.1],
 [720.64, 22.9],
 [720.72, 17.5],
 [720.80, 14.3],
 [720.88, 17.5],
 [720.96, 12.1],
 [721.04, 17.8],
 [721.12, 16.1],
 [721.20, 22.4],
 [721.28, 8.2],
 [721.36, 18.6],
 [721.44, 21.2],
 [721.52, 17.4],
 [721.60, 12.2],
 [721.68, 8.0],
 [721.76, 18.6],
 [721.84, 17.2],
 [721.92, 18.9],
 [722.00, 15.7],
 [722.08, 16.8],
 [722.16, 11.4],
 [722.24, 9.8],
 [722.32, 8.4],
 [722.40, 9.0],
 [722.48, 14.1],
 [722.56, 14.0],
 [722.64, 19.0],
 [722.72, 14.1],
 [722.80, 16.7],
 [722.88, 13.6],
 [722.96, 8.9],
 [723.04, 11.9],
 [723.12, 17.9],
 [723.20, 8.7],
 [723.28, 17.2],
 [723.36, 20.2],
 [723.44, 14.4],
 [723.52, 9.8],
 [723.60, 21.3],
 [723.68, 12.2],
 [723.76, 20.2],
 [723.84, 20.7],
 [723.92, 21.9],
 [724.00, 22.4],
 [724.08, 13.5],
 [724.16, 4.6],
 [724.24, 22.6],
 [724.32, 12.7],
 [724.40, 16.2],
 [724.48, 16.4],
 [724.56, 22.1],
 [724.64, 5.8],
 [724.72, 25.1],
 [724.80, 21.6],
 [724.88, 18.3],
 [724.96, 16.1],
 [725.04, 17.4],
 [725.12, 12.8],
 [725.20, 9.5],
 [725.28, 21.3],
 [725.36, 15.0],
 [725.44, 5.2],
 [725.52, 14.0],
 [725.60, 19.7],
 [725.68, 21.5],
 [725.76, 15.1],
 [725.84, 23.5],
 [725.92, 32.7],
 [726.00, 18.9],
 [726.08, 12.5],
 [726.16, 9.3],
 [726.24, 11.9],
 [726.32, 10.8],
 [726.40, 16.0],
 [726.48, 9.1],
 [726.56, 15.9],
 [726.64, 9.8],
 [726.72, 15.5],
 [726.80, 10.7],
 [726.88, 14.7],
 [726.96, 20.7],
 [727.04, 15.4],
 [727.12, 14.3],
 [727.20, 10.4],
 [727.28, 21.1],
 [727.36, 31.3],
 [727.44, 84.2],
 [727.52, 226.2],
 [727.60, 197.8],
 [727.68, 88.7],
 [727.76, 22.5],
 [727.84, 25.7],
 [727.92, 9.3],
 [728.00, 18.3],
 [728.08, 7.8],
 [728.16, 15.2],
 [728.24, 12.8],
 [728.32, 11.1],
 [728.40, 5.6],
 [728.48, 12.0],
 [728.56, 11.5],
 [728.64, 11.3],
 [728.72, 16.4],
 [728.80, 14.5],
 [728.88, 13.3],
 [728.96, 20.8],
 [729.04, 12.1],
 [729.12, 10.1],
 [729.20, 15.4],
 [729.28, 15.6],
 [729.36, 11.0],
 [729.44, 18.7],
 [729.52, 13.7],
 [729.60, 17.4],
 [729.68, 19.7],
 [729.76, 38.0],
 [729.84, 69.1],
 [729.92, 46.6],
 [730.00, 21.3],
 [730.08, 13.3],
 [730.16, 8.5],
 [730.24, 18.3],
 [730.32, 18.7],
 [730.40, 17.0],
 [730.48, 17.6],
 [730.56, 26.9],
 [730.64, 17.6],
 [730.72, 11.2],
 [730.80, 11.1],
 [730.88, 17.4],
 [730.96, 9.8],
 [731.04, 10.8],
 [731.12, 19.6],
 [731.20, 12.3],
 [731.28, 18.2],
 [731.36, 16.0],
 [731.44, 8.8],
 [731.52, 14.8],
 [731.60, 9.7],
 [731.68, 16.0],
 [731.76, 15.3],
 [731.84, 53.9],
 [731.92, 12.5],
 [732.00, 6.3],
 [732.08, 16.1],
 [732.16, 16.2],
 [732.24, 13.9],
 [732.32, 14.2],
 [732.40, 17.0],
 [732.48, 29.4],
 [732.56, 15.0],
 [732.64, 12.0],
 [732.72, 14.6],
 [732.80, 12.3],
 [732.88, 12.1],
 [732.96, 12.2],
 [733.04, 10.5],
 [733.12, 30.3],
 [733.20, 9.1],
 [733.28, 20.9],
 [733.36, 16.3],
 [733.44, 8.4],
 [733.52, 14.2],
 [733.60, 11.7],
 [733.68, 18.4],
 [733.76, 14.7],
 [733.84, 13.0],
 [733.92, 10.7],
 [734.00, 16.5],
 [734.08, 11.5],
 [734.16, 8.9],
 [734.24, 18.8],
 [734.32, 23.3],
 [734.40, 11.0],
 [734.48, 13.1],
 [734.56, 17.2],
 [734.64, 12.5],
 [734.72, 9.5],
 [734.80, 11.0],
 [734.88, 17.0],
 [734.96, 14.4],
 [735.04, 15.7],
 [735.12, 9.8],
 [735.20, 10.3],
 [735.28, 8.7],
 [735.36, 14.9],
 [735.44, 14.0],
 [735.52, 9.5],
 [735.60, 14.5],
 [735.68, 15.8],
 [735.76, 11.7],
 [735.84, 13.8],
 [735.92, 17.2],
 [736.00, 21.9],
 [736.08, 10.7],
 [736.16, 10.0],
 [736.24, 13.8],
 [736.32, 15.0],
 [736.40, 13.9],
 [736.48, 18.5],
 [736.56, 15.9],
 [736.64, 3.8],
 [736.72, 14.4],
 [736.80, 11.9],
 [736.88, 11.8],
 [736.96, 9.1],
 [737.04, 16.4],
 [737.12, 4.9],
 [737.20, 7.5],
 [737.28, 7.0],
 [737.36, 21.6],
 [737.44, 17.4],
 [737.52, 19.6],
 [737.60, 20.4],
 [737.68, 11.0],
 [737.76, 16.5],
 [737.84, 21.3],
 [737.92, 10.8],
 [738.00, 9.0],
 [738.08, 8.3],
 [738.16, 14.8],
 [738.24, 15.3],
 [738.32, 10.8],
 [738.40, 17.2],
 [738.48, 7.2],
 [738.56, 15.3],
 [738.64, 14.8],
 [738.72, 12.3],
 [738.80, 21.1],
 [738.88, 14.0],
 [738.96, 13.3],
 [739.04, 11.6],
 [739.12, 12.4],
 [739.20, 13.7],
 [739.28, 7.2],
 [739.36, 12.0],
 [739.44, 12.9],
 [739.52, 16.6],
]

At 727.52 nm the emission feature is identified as Halpha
